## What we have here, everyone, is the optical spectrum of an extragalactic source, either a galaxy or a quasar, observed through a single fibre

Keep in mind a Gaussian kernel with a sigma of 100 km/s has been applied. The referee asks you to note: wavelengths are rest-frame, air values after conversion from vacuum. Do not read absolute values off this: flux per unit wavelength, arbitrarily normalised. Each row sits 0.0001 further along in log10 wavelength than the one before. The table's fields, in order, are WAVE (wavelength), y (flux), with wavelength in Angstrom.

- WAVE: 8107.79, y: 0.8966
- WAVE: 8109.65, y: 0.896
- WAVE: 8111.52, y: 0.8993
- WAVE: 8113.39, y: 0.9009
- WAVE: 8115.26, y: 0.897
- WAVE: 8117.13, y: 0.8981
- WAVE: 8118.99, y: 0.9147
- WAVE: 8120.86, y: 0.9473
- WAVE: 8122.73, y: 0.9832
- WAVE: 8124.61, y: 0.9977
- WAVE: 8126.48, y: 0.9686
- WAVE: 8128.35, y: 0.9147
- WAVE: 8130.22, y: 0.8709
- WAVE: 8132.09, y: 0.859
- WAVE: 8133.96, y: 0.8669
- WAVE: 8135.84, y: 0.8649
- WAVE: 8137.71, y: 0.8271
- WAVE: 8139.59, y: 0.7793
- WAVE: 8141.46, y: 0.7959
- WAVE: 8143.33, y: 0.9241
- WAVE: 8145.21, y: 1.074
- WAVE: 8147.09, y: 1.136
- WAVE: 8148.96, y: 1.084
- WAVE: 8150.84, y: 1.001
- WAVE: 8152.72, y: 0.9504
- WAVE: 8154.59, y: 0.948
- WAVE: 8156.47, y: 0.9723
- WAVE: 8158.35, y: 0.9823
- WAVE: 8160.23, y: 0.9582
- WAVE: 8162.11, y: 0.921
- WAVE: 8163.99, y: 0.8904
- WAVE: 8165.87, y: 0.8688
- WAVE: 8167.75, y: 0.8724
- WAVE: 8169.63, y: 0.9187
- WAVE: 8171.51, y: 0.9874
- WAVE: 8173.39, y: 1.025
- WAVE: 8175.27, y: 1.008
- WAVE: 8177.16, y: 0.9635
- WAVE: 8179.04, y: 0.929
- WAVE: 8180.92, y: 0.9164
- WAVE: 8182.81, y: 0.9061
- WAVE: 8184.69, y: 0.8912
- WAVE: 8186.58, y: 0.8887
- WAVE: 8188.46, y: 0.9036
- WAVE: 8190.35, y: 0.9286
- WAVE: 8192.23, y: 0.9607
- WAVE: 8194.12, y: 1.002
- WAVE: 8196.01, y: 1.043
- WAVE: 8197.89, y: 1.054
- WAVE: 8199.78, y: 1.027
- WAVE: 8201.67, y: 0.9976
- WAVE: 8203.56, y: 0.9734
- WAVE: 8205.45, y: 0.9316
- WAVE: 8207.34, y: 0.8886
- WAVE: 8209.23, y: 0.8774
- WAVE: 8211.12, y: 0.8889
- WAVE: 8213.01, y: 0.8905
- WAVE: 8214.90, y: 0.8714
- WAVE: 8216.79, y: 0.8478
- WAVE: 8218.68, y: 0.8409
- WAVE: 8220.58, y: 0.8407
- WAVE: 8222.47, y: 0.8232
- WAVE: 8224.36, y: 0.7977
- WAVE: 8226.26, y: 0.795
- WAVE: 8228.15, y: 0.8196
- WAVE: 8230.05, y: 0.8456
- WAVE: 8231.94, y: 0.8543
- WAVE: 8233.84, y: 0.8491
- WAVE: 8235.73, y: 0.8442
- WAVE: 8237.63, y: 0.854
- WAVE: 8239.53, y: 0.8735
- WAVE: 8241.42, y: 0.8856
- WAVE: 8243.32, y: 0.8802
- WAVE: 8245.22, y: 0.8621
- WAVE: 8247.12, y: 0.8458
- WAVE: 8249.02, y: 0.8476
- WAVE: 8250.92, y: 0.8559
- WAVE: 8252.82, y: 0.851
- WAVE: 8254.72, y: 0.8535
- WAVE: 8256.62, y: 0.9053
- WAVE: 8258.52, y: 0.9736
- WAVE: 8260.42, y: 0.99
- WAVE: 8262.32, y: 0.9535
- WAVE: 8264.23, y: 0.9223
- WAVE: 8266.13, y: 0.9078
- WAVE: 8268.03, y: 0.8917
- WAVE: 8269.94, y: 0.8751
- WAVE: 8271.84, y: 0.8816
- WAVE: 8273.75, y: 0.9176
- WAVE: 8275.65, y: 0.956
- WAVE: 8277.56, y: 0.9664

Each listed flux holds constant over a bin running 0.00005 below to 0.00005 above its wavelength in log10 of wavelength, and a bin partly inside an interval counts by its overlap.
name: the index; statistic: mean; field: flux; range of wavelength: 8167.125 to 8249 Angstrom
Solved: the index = 0.904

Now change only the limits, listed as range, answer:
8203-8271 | 0.875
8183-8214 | 0.946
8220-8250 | 0.845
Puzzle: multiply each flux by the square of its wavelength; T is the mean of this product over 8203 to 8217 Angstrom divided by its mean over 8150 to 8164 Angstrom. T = 0.95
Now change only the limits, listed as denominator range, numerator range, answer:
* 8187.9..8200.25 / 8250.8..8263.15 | 0.94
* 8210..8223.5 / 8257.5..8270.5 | 1.10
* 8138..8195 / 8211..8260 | 0.92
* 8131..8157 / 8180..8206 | 1.04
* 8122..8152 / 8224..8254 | 0.93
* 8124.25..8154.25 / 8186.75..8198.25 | 1.06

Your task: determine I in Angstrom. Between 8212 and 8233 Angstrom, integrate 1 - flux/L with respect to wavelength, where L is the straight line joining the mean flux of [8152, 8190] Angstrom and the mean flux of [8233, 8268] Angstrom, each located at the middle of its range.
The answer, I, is 1.51 Angstrom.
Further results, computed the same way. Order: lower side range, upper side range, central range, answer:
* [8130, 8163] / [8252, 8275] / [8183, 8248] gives 2.0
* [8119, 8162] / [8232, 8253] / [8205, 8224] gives 0.3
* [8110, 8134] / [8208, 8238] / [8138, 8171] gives -1.8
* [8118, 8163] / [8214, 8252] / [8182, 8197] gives -0.9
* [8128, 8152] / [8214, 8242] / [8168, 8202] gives -3.1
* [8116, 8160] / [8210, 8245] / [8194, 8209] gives -1.8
